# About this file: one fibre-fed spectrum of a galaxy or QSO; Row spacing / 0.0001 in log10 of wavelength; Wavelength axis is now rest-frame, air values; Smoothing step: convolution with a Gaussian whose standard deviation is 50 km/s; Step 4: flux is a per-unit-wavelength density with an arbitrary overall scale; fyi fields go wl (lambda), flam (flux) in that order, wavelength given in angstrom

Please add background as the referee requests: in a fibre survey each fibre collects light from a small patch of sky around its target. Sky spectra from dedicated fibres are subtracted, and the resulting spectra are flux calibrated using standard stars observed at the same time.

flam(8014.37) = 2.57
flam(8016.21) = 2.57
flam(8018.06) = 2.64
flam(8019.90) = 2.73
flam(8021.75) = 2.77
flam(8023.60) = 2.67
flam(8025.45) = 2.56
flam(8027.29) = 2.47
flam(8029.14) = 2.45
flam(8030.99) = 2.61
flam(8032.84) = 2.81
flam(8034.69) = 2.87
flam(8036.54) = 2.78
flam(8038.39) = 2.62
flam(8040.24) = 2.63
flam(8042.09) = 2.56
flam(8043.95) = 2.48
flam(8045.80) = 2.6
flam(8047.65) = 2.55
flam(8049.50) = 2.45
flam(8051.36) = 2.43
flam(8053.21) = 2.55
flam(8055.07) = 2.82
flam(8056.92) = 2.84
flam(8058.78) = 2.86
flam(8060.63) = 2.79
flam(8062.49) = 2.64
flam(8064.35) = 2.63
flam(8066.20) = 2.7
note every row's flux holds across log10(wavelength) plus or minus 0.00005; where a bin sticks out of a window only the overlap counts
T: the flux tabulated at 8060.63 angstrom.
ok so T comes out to 2.79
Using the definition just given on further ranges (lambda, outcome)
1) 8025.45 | 2.56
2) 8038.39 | 2.62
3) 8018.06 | 2.64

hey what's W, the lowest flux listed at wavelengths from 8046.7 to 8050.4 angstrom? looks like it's 2.45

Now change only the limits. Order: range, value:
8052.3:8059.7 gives 2.55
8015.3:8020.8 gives 2.57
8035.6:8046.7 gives 2.48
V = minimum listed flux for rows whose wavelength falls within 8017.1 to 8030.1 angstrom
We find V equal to 2.45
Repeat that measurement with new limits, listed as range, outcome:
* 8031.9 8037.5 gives 2.78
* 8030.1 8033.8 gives 2.61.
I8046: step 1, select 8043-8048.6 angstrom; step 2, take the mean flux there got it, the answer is 2.54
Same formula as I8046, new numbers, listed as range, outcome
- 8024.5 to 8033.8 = 2.58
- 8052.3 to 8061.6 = 2.77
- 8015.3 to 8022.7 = 2.68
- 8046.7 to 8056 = 2.56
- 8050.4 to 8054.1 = 2.49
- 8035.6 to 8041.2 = 2.68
